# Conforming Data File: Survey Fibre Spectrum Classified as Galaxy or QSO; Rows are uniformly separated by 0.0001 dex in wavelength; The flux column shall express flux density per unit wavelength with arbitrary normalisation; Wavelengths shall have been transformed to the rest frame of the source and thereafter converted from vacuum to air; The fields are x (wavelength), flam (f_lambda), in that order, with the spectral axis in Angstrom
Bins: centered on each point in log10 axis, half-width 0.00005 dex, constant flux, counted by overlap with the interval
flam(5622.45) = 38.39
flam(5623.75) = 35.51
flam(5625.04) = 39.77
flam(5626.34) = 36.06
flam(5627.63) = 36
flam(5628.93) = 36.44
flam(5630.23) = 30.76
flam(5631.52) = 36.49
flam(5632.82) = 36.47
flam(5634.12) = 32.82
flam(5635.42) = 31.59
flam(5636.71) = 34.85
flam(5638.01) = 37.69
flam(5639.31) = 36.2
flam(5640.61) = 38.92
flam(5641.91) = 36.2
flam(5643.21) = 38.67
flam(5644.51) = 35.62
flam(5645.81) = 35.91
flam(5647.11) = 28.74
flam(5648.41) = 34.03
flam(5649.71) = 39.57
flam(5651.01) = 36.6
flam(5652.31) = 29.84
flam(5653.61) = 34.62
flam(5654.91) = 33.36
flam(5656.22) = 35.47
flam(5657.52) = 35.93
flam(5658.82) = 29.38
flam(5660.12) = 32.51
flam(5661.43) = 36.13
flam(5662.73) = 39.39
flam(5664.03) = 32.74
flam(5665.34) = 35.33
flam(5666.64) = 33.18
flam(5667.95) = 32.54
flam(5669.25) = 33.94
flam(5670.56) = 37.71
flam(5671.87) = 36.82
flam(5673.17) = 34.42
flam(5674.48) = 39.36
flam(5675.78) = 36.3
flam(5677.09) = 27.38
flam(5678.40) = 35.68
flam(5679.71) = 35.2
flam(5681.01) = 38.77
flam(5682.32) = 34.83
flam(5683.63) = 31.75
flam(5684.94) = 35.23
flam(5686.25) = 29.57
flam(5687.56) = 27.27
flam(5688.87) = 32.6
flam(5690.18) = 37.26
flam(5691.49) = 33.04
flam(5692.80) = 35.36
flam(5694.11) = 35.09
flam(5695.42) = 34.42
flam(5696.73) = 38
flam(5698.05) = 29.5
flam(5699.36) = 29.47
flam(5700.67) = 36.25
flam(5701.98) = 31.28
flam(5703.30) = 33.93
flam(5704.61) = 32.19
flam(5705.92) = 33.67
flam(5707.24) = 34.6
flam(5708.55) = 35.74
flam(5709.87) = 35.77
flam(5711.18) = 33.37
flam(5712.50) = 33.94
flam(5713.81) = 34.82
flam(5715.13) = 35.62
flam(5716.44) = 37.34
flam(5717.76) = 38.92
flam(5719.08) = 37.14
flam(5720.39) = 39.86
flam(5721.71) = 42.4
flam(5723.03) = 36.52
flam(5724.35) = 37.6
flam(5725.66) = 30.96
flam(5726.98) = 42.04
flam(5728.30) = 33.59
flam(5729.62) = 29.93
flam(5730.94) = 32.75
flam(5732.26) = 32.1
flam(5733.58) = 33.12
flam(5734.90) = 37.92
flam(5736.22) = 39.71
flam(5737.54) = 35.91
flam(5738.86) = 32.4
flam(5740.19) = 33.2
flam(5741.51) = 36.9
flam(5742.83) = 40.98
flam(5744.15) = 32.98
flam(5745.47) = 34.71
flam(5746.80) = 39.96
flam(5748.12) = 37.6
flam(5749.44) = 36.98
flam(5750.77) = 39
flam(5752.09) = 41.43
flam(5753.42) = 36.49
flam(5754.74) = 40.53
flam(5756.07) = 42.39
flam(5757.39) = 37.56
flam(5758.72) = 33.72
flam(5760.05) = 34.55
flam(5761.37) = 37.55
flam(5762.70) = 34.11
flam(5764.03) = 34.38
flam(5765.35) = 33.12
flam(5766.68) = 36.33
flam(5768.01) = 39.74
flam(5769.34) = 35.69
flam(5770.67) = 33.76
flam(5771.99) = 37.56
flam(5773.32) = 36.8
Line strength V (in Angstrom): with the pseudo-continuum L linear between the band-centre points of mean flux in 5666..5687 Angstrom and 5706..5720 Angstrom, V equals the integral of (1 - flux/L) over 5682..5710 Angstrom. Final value 1.4 Angstrom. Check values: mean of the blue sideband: 34.5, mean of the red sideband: 35.7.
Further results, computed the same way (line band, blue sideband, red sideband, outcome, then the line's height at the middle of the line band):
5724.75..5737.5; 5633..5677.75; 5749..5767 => 0.58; 36.4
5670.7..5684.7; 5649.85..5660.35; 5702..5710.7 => -0.51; 33.9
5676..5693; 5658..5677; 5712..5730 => 0.94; 35.4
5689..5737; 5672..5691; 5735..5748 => 0.25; 35.3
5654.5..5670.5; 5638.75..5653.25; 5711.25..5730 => 0.62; 35.7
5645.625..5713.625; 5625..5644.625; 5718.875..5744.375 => 3.28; 35.9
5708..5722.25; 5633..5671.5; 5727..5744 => -0.71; 35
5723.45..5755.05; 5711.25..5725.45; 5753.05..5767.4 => 0.51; 36.7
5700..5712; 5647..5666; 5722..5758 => 0.54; 35.7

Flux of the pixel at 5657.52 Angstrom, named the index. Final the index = 35.93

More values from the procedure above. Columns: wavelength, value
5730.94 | 32.75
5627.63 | 36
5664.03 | 32.74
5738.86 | 32.4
